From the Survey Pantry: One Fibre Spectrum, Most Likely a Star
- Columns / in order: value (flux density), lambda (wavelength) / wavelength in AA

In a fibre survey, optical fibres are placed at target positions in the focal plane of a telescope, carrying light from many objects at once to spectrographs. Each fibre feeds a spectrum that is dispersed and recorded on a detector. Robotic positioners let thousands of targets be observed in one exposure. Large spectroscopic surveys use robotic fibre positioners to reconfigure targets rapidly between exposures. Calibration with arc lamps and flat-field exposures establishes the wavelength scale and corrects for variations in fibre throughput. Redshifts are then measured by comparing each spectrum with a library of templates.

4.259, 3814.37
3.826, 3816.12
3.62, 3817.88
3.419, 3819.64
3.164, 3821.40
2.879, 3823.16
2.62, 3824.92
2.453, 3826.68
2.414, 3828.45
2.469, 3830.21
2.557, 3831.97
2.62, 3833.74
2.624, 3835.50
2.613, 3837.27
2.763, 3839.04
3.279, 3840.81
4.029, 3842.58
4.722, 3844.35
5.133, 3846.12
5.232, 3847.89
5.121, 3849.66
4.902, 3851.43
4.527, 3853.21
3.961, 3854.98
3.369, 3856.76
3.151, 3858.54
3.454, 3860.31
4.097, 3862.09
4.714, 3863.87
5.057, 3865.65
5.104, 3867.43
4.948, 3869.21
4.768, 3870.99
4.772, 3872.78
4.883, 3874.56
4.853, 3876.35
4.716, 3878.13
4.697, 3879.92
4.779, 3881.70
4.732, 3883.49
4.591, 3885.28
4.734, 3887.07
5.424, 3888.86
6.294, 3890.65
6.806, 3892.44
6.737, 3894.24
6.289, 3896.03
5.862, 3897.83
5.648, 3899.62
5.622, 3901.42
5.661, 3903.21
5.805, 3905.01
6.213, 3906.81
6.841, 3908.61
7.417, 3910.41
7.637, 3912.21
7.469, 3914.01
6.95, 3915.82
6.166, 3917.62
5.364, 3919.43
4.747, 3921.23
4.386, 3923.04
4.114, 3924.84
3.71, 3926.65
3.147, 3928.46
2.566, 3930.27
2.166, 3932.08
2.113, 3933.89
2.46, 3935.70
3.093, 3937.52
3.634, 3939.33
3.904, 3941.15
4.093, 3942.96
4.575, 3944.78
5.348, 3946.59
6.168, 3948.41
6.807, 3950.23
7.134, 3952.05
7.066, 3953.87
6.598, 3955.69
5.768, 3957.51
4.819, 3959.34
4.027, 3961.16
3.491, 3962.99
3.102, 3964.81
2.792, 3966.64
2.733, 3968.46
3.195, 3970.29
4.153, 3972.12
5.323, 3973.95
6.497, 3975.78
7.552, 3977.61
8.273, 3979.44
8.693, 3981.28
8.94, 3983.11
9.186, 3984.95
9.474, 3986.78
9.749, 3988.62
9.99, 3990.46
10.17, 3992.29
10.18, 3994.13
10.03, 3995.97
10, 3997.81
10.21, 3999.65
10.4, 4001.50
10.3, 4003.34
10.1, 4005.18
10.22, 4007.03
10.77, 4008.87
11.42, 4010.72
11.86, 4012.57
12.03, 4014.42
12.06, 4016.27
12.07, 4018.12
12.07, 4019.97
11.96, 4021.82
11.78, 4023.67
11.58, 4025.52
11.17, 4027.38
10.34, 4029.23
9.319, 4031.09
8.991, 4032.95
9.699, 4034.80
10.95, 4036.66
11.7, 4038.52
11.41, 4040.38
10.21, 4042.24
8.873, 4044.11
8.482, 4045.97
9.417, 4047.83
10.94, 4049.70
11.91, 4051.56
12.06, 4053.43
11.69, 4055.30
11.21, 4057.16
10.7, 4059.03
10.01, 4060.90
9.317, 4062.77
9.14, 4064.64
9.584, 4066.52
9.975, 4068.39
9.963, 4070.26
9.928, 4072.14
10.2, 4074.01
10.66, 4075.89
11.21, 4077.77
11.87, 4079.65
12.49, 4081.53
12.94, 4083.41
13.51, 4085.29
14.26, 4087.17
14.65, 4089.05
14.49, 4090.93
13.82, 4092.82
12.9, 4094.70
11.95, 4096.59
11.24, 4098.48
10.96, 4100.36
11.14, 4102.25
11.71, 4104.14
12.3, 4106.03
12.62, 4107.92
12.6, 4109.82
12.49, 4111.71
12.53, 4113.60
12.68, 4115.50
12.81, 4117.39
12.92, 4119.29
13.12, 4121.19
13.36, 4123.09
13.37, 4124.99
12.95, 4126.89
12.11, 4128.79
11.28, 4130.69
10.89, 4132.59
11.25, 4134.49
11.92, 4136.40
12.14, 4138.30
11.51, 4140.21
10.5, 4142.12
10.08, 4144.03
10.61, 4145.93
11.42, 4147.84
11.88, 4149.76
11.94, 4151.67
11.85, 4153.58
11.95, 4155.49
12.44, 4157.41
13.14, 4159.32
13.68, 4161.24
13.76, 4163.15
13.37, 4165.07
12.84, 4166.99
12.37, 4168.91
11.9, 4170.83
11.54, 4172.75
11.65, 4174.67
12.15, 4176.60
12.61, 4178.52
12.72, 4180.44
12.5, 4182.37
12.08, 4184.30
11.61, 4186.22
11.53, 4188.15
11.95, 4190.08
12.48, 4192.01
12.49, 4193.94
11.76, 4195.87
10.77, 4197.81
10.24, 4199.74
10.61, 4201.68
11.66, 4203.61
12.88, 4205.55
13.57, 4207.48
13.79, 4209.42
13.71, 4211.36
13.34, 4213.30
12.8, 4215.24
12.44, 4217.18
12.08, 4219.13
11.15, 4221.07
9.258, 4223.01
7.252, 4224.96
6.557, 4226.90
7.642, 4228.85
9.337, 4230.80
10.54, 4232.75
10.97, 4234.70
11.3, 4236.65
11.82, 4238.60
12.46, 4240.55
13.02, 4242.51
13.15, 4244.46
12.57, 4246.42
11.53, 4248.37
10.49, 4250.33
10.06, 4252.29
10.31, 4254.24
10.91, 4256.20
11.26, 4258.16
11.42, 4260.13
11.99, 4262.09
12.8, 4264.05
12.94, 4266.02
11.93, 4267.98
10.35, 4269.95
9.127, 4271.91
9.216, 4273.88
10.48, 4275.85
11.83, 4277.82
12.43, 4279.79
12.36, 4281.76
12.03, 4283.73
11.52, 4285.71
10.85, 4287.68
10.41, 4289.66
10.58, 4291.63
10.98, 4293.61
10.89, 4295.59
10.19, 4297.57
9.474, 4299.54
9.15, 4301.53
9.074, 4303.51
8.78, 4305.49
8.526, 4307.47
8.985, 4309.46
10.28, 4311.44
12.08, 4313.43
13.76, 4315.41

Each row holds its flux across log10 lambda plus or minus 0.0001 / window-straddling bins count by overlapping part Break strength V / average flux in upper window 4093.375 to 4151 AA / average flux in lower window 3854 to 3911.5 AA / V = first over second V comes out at 2.3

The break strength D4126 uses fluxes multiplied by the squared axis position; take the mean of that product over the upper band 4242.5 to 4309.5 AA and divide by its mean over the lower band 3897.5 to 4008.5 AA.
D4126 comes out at 2.03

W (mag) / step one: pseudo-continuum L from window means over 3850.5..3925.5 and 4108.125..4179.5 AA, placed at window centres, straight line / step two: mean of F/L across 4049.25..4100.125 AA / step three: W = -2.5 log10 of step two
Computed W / -0.121 mag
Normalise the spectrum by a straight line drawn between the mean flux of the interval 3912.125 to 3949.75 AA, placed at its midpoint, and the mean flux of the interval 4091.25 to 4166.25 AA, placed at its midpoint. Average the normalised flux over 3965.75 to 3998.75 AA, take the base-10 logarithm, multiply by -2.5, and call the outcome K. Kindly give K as -0.16 mag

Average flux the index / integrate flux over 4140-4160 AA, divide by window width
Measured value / 11.6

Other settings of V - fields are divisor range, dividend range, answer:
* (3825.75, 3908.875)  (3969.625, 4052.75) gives 2.16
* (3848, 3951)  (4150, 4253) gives 2.38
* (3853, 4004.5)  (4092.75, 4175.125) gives 2.11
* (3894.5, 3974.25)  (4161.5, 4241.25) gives 2.37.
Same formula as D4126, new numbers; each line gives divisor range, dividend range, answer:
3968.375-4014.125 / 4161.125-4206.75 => 1.49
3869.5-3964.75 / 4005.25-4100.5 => 2.34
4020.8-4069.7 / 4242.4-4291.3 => 1.21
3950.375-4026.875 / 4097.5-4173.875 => 1.53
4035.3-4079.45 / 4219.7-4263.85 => 1.13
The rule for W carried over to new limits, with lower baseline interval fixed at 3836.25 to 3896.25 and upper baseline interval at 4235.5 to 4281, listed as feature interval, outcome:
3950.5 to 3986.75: 0.10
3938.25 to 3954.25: 0.14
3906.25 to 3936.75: 0.14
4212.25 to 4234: 0.06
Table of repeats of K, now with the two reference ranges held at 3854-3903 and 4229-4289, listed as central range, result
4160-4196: -0.24 mag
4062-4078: -0.21 mag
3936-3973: 0.33 mag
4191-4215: -0.18 mag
